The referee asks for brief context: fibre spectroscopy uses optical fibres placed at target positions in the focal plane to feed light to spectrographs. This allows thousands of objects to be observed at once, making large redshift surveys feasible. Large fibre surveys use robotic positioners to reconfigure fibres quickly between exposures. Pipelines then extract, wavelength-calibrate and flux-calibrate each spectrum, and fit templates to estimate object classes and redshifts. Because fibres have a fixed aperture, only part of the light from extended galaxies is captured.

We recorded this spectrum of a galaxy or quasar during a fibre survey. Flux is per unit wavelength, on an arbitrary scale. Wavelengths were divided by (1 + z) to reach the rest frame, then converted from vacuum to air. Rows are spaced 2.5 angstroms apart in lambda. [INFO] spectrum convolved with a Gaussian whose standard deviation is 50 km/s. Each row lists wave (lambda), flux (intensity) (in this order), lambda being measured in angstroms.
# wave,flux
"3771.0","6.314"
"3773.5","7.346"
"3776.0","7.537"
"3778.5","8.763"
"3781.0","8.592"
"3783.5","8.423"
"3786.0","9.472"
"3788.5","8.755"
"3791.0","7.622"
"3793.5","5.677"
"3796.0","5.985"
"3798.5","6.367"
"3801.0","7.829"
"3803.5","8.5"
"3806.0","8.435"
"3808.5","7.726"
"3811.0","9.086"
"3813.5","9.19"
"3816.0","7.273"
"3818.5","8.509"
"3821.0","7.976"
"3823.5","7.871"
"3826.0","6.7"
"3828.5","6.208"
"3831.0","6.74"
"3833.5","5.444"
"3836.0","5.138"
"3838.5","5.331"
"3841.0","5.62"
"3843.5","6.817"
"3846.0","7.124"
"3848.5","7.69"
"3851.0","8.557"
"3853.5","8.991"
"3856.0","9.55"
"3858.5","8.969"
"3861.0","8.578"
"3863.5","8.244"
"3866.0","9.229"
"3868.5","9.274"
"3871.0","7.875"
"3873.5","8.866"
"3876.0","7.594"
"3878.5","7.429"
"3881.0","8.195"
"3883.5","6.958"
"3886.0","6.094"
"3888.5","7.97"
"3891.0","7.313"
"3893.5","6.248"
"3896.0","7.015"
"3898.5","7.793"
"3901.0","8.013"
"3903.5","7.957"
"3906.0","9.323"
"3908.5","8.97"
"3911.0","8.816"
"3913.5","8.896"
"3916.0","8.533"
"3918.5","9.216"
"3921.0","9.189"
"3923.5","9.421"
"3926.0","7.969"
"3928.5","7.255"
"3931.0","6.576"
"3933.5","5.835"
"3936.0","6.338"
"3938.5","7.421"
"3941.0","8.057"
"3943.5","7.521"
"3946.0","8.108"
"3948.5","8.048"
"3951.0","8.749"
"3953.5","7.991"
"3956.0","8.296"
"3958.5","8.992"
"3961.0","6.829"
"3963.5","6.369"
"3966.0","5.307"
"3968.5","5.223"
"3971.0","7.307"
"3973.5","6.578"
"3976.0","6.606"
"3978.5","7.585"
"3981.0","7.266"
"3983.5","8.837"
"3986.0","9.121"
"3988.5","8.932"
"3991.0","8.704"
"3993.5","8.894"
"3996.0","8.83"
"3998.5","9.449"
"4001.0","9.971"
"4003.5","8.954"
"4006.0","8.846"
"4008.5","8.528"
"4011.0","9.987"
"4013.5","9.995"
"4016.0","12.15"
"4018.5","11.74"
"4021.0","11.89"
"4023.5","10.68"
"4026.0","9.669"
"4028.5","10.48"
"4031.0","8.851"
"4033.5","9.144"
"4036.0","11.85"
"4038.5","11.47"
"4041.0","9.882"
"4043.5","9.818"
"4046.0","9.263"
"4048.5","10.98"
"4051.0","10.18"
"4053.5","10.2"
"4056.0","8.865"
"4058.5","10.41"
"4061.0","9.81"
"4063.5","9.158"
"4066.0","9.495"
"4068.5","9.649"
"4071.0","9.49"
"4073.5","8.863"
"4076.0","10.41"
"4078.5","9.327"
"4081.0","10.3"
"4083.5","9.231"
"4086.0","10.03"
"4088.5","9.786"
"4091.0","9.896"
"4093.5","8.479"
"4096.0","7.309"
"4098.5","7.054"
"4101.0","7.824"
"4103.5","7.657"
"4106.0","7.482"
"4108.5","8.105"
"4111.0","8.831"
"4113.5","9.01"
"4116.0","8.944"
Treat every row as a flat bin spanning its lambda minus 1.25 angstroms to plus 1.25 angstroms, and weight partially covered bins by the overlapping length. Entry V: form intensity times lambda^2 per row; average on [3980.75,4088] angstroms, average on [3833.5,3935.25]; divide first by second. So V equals 1.35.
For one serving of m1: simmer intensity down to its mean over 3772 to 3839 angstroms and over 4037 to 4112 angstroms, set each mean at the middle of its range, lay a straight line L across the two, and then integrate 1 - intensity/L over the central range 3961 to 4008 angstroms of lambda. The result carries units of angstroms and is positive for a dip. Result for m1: 4.4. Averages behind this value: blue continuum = 7.52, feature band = 7.91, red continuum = 9.32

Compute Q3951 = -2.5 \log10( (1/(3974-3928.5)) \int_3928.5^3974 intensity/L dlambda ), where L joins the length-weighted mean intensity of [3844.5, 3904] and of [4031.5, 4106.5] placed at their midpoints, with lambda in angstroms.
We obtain 0.19 mag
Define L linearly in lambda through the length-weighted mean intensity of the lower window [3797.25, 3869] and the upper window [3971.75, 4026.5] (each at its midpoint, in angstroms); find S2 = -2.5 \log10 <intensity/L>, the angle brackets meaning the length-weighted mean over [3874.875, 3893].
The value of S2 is 0.12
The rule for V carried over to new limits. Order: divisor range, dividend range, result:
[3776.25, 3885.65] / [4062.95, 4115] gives 1.31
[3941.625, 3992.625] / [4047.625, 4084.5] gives 1.34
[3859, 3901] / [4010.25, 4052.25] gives 1.45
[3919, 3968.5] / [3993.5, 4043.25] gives 1.39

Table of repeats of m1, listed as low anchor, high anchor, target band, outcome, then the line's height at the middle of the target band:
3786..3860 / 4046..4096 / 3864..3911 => 0.6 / 8.04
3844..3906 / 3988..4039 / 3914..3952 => 3.9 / 8.81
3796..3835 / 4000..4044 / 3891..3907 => 1.8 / 8.62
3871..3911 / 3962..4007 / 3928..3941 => 1.7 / 7.83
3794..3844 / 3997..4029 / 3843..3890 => -1.6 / 7.87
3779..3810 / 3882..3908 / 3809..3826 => -0.9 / 7.75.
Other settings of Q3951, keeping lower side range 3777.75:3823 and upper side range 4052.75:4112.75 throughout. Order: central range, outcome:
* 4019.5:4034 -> -0.15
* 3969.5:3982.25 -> 0.23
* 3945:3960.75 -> 0.04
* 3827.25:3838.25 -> 0.36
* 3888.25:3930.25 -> 0.03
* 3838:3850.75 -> 0.21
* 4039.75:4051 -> -0.12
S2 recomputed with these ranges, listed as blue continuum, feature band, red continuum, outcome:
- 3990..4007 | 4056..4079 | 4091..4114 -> -0.14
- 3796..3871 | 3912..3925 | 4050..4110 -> -0.11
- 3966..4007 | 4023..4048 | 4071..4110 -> -0.20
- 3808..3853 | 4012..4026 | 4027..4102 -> -0.22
